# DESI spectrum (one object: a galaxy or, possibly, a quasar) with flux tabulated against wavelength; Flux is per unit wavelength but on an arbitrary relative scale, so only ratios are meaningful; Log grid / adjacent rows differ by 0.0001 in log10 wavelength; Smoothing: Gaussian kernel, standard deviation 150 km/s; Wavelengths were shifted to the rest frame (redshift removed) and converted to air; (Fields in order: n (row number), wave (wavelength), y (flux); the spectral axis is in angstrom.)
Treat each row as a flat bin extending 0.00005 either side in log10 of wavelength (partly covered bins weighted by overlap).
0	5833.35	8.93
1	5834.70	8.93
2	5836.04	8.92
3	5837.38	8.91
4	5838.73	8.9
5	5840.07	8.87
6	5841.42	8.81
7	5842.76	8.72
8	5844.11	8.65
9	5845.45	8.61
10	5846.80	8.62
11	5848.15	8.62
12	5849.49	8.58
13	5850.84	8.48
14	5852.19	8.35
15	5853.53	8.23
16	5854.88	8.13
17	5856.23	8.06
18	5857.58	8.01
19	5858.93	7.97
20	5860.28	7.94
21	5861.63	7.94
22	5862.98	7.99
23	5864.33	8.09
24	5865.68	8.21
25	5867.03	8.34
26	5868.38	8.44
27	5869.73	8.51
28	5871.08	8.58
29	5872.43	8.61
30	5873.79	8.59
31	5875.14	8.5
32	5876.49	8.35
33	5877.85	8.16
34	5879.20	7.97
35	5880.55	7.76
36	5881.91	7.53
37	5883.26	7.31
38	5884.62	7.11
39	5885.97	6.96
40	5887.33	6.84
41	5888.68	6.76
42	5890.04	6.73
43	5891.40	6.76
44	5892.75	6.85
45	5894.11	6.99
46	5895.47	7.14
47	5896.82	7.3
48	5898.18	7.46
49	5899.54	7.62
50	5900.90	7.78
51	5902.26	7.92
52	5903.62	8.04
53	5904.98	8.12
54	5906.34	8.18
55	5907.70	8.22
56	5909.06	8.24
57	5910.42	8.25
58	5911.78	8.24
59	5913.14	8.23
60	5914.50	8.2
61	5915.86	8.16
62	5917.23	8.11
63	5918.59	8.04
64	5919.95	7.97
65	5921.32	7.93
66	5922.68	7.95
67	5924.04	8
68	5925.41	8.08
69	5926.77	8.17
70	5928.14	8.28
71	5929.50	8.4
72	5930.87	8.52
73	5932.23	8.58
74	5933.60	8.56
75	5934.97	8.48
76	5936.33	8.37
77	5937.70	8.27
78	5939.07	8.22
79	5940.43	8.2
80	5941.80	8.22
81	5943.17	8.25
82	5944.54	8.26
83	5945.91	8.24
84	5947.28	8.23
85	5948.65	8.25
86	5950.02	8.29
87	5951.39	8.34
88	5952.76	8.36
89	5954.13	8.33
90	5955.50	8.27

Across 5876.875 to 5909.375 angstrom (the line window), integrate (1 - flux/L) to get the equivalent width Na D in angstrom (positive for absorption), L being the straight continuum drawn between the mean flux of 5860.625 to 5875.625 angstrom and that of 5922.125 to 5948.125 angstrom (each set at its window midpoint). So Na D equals 3.22 angstrom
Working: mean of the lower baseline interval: 8.34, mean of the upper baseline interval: 8.28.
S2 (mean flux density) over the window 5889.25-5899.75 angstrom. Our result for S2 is 7.08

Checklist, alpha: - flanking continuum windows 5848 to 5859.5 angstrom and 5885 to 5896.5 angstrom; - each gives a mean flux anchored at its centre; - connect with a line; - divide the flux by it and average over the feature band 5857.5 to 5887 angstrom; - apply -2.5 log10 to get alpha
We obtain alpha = -0.06 mag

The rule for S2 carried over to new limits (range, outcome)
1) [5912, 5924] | 8.08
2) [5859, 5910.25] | 7.79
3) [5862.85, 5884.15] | 8.18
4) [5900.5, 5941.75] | 8.19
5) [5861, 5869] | 8.17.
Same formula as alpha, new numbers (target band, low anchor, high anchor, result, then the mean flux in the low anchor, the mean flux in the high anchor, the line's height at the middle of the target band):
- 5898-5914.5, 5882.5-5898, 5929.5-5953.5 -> -0.089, 7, 8.33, 7.41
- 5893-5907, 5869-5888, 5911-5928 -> 0.053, 7.91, 8.1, 8.01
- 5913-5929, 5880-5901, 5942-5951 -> -0.047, 7.16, 8.25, 7.75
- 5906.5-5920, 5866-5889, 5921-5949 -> -0.006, 7.92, 8.26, 8.14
